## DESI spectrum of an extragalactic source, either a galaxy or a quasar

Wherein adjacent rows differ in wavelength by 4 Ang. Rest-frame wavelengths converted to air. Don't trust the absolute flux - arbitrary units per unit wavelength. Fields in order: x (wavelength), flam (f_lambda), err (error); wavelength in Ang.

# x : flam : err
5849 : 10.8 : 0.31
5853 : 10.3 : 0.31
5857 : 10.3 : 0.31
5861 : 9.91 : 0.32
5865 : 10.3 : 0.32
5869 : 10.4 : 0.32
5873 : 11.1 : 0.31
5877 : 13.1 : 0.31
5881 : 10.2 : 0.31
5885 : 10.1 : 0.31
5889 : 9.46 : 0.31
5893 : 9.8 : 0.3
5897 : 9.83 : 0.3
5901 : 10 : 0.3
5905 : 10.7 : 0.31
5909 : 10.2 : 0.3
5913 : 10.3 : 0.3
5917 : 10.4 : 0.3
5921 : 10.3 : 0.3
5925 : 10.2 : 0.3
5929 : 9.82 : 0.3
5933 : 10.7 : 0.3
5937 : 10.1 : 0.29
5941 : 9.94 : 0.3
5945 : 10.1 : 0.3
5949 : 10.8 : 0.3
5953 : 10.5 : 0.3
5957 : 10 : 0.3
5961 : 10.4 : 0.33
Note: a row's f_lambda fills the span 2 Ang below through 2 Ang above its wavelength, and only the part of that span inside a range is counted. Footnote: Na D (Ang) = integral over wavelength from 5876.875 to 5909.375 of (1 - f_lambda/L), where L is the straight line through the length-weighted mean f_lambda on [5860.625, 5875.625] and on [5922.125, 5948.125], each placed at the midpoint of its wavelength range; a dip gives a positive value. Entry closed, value 0.7 Ang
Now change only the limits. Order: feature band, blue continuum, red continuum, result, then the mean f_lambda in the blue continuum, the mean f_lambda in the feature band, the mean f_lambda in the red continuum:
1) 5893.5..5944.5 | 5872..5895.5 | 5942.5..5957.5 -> 1.37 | 10.6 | 10.2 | 10.4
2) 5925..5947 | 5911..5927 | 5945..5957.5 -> 0.49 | 10.3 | 10.1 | 10.4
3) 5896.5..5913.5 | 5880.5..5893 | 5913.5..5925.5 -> -0.19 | 9.87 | 10.2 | 10.3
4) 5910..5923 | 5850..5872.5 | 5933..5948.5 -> -0.10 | 10.3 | 10.3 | 10.2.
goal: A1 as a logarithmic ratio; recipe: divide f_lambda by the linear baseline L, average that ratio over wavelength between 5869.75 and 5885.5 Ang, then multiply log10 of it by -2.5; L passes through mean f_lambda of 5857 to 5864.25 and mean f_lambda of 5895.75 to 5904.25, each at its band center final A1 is -0.11 mag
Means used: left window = 10.1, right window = 10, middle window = 11.2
